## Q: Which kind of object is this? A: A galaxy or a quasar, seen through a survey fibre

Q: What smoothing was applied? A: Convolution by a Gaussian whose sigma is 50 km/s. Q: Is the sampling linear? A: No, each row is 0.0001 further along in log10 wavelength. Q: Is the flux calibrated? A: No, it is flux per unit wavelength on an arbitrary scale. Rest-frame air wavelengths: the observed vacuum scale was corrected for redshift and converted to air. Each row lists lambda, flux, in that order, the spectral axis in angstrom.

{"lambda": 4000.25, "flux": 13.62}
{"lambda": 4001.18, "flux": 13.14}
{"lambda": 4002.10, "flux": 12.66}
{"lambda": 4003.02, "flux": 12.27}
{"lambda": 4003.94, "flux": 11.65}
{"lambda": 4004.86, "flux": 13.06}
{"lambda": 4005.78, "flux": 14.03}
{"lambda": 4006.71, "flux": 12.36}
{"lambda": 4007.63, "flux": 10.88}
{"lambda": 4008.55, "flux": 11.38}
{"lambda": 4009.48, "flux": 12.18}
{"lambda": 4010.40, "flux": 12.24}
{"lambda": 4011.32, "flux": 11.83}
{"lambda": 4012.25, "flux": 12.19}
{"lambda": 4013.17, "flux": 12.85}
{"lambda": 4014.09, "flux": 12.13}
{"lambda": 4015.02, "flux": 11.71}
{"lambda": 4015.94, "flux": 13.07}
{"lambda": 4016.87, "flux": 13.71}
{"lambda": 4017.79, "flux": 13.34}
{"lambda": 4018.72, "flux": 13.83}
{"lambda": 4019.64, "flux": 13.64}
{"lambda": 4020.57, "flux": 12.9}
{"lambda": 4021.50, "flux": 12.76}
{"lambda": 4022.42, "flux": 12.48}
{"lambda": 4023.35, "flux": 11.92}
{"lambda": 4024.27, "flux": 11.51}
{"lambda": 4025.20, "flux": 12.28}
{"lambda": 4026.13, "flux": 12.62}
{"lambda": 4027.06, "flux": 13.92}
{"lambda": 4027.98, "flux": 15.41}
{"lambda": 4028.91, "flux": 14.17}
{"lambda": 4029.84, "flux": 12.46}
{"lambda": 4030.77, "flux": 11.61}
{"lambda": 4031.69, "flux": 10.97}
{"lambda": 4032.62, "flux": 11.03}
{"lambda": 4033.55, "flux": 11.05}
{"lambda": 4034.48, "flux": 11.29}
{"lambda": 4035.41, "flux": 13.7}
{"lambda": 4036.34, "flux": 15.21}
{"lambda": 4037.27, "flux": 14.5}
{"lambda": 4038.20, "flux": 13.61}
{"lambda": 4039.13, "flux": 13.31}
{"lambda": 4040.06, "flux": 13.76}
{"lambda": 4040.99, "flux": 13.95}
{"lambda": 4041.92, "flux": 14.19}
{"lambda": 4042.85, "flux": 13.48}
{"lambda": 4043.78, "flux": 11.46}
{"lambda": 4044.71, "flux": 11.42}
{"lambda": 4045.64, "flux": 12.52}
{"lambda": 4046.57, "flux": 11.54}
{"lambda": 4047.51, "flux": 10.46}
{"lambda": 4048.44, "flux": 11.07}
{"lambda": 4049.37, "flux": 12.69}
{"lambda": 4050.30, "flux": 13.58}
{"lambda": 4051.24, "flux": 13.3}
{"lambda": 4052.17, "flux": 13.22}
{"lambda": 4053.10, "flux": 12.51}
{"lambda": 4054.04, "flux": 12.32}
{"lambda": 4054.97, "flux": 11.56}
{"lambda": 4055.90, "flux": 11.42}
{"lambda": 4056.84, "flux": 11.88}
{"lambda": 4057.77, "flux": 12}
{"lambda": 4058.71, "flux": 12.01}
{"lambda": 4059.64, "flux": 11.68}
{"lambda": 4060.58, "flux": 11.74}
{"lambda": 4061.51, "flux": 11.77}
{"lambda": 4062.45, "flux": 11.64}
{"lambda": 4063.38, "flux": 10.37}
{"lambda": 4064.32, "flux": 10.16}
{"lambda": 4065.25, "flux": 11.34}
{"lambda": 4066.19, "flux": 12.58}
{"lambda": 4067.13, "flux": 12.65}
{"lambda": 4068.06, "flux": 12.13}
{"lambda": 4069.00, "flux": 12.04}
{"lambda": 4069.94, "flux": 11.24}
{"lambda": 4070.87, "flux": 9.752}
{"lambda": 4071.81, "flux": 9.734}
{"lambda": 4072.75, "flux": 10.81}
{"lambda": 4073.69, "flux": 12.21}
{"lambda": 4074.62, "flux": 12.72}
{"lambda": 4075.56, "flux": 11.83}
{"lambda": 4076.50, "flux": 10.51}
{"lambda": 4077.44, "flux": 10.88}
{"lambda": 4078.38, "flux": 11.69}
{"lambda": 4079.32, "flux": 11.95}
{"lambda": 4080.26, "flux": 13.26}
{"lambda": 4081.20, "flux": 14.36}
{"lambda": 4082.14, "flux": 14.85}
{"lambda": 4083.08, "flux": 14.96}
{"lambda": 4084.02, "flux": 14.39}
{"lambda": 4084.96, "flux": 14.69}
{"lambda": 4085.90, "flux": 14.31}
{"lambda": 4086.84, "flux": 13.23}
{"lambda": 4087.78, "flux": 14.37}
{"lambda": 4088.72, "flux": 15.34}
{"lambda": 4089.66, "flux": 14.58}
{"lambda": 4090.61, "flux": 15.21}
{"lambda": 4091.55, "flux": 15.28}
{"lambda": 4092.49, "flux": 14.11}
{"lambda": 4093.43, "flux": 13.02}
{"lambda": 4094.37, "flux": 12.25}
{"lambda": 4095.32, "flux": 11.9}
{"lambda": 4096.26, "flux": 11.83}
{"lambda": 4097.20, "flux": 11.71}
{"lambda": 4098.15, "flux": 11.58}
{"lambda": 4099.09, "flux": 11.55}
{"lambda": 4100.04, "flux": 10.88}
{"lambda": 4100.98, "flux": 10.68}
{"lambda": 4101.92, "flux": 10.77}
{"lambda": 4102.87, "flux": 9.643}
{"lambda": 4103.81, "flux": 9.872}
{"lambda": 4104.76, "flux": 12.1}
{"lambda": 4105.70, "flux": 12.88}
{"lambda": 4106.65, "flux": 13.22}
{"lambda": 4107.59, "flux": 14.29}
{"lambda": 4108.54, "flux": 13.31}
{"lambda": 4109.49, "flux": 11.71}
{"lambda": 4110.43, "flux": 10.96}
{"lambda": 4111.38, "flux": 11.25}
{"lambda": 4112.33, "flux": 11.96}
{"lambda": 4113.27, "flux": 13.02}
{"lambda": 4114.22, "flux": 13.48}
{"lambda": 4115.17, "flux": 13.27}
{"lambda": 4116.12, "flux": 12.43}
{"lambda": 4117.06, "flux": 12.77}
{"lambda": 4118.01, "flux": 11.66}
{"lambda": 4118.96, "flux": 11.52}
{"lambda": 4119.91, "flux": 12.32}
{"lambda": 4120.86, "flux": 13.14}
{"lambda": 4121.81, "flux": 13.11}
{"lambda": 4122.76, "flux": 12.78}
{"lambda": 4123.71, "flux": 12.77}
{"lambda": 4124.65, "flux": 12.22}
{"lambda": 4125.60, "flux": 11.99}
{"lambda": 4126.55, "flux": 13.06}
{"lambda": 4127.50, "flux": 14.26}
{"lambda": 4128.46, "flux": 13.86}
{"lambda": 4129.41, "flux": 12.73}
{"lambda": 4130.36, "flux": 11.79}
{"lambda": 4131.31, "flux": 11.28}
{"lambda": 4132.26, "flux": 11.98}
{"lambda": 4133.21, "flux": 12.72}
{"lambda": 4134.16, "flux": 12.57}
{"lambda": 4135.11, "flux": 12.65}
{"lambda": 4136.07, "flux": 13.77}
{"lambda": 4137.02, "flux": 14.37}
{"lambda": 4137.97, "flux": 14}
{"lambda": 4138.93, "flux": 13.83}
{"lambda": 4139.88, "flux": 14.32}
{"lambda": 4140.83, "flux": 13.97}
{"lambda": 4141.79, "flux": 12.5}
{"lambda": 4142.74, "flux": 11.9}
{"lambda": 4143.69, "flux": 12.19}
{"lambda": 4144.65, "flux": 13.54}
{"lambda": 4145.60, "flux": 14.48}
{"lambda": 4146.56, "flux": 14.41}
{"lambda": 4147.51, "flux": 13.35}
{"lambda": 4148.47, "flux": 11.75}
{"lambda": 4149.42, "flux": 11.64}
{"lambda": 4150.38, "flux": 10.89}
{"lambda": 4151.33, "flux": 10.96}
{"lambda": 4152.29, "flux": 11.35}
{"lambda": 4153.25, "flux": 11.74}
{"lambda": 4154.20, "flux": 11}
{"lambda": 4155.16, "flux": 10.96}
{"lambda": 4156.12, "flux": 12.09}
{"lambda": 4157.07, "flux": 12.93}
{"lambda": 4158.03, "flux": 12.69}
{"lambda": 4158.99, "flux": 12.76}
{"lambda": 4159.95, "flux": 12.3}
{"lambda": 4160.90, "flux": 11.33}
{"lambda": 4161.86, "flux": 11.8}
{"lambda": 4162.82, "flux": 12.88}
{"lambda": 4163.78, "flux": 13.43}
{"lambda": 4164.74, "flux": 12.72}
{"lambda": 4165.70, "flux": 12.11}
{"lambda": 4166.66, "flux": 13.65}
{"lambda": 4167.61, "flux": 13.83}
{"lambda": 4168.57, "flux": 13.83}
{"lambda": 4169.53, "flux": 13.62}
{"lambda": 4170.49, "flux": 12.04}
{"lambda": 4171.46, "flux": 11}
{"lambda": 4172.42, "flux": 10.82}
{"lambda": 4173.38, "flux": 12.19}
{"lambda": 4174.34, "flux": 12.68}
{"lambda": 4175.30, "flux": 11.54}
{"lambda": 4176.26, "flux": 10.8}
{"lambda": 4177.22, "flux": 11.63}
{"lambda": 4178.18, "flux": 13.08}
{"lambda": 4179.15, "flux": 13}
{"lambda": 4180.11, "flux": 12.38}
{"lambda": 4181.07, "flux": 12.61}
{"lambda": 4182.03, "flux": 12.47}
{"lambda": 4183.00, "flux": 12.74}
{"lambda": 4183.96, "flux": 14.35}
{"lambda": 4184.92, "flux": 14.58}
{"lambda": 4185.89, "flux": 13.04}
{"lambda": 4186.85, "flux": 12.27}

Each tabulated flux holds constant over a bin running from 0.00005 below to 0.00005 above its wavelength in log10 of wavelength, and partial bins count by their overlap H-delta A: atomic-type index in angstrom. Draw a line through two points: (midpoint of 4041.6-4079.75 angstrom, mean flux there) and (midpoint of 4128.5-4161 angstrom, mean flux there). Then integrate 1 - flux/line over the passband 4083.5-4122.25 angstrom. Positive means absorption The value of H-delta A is -1.6 angstrom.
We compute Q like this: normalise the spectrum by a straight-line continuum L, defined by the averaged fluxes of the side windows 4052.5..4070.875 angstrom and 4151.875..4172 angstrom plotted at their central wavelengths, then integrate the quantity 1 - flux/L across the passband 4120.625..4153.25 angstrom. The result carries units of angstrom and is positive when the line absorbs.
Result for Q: -1.6 angstrom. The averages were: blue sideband 11.7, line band 12.8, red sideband 12.4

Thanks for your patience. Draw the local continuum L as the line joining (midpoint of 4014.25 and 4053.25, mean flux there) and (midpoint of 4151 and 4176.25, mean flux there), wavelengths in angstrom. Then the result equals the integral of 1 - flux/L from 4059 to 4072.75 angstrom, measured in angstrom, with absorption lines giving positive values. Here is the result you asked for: 1.4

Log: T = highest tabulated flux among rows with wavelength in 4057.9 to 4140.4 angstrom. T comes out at 15.34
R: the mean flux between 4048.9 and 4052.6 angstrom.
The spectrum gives 13.2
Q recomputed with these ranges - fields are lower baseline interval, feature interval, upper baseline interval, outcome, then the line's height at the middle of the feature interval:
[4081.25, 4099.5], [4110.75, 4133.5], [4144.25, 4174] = 0.9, 13.1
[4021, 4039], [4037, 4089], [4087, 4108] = 1.1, 12.7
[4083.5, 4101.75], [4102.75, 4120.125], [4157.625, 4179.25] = 1.0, 13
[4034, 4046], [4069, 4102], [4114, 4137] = 0.8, 13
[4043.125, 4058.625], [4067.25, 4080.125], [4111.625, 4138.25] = 0.9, 12.3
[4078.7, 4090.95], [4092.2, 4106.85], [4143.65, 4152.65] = 2.3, 13.8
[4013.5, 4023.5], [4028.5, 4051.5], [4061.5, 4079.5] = -0.7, 12.3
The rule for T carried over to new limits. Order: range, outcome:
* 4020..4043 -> 15.41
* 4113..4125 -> 13.48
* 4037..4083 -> 14.85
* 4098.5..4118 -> 14.29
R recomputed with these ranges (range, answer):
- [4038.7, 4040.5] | 13.5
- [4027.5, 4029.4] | 14.8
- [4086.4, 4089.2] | 14.3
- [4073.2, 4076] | 12.3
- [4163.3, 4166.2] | 12.7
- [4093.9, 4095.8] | 12.1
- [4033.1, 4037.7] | 13.1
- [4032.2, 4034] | 11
